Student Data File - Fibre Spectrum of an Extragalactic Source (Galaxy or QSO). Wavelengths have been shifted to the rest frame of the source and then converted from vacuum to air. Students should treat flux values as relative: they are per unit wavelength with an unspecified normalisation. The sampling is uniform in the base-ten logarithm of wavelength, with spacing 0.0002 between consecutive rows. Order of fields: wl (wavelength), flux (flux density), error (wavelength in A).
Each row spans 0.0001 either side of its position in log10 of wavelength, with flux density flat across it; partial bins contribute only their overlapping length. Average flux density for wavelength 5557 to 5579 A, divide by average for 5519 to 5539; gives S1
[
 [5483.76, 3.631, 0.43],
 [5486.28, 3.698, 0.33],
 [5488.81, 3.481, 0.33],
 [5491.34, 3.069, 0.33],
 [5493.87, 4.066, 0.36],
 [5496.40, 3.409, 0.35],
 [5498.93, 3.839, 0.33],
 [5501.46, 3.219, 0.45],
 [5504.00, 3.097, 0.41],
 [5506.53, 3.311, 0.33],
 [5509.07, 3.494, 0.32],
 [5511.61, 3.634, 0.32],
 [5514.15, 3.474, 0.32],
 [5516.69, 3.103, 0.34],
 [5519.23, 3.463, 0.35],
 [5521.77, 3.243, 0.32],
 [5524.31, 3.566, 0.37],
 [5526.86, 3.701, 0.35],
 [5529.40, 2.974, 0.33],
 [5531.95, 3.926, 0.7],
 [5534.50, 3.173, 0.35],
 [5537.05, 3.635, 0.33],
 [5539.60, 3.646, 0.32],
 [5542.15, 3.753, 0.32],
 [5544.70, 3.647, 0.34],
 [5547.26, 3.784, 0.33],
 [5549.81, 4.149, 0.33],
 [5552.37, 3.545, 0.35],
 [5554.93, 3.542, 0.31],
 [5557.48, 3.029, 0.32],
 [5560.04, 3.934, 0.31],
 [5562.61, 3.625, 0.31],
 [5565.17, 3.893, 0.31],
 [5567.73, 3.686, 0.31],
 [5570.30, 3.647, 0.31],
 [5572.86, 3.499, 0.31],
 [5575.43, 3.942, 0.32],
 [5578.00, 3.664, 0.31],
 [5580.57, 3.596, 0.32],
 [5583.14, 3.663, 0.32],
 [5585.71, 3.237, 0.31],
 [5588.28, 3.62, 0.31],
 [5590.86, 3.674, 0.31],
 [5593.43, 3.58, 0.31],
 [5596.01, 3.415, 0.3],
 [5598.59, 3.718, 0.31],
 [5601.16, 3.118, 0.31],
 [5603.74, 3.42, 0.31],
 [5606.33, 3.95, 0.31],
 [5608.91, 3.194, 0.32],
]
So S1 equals 1.1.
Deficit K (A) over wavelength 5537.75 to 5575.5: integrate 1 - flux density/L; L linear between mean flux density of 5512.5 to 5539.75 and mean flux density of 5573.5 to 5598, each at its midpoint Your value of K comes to -1.7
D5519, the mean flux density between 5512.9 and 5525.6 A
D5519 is 3.37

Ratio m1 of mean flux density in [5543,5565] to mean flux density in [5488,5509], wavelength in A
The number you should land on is 1.07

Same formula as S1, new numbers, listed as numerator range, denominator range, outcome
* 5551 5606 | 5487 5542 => 1.03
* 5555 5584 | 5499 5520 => 1.08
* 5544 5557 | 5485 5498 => 1.04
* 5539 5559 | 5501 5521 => 1.09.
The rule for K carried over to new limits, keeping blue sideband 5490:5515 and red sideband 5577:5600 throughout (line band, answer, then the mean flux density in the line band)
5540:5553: -1.0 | 3.78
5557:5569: -0.5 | 3.67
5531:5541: -0.2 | 3.59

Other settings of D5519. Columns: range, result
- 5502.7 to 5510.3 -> 3.3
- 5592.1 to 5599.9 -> 3.57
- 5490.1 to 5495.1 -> 3.57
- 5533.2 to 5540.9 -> 3.49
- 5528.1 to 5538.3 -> 3.43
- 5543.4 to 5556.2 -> 3.73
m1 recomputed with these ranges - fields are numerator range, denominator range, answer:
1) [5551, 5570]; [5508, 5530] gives 1.06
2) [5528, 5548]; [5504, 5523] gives 1.06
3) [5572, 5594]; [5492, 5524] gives 1.05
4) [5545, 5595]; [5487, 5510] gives 1.06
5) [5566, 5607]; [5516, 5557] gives 1.01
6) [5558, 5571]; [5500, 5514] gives 1.10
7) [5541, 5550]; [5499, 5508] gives 1.15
